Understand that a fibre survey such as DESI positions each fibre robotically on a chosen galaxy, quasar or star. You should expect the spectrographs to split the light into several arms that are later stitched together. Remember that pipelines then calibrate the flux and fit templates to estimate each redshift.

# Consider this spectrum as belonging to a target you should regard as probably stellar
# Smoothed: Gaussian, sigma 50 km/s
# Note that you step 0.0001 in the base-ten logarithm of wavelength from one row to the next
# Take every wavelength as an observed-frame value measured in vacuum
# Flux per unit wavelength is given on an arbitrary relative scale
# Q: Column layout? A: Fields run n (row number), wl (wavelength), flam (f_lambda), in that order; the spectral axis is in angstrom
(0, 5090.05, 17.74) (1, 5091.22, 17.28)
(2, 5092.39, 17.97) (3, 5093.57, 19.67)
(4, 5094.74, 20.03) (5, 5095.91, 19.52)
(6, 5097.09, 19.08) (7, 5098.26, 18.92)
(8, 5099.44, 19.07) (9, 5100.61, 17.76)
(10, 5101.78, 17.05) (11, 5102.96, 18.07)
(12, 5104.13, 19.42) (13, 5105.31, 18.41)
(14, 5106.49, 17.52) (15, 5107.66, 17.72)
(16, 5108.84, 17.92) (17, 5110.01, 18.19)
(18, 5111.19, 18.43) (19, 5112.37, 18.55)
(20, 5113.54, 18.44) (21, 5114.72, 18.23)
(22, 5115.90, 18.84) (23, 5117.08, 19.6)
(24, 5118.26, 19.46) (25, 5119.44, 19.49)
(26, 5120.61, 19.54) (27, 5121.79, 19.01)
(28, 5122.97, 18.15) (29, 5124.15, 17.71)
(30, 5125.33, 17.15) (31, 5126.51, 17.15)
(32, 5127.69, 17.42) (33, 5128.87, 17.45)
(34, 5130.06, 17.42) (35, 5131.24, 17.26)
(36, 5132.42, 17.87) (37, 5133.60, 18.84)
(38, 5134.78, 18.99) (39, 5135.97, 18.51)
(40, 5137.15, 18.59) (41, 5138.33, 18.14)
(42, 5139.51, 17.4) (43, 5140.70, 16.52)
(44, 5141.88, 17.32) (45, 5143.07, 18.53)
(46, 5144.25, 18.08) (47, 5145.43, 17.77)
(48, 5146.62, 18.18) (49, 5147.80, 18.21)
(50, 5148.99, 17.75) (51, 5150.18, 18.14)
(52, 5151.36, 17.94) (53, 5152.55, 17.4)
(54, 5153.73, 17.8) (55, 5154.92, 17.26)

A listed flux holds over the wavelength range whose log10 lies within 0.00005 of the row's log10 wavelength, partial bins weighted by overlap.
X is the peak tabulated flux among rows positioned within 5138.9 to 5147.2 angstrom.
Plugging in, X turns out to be 18.53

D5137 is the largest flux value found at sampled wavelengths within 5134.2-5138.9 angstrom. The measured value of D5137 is 18.99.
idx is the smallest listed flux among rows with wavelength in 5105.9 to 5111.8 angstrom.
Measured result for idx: 17.52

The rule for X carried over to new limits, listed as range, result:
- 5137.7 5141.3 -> 18.14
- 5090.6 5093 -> 17.97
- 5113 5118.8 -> 19.6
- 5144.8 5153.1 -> 18.21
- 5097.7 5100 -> 19.07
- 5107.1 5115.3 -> 18.55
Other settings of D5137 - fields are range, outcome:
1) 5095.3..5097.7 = 19.52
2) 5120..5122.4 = 19.54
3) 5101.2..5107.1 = 19.42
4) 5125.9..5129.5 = 17.45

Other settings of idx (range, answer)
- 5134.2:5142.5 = 16.52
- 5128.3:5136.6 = 17.26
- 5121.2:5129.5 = 17.15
